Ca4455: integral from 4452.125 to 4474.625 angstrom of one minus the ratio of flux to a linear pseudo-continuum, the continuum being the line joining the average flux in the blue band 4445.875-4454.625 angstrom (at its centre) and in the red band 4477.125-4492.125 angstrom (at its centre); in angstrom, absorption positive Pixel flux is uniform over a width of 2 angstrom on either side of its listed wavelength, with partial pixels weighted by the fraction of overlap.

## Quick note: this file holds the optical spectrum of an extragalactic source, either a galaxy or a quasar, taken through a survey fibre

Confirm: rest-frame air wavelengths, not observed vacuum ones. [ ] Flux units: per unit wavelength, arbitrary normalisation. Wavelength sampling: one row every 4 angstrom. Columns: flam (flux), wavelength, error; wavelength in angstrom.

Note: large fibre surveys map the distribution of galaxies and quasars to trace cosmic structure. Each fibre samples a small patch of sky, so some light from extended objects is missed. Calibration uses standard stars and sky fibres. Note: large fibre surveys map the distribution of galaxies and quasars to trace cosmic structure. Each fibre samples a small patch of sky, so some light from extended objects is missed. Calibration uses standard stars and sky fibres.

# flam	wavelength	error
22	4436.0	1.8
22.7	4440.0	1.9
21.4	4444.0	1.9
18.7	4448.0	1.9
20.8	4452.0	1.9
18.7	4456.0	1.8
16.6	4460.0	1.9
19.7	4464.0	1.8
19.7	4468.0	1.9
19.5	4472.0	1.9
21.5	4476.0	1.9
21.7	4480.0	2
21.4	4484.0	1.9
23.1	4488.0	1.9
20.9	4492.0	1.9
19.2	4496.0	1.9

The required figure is 1.6 angstrom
